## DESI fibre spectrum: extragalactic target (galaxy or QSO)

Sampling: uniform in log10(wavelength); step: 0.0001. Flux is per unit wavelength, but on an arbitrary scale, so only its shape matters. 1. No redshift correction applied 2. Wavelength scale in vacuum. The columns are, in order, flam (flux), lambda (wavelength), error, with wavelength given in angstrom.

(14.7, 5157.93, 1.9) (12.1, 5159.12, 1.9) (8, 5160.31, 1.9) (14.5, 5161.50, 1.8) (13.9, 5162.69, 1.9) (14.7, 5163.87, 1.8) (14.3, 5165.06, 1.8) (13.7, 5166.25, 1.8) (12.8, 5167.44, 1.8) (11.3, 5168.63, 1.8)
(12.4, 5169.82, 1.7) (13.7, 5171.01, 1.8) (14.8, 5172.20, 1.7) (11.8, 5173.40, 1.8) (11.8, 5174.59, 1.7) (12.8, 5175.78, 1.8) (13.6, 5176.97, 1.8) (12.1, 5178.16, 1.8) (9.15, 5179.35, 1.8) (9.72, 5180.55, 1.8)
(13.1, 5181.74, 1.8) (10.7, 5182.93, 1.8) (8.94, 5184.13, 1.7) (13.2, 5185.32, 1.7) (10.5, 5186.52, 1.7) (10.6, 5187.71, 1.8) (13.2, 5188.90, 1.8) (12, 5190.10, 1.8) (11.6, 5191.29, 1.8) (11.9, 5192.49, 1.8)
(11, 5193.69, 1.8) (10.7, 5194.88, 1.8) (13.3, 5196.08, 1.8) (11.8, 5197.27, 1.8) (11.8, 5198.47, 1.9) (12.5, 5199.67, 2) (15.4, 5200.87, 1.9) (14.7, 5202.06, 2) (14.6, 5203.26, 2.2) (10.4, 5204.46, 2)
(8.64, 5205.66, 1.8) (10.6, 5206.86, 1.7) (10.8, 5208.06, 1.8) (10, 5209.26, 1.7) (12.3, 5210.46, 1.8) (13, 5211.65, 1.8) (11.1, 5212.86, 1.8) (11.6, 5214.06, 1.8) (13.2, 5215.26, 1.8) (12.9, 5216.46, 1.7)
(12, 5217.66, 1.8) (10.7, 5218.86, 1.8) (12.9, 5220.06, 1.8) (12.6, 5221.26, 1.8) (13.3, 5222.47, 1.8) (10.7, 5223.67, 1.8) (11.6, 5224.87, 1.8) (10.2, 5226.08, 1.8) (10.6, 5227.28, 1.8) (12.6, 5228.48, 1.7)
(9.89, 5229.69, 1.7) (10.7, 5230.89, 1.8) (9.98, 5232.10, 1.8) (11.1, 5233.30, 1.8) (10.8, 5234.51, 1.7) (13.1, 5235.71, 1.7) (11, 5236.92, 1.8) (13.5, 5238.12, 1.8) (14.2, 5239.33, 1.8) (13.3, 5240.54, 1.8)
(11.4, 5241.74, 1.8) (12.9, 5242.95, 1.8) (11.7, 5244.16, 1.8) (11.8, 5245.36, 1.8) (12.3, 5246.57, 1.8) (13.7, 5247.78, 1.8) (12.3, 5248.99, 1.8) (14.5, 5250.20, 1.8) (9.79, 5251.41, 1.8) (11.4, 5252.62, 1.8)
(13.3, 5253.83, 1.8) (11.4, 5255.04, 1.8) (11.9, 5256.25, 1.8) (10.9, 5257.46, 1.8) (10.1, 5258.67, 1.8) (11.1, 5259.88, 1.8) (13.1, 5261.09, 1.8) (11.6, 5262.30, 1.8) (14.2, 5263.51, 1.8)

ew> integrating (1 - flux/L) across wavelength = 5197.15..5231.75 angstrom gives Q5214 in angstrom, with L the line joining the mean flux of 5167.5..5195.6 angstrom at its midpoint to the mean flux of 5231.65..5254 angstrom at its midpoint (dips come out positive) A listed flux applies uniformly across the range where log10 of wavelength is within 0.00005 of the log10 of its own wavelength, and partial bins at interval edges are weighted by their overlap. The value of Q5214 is 0.6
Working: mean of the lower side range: 11.8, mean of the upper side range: 12.2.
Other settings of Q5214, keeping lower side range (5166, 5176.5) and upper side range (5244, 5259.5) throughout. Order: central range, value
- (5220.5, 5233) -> 1.0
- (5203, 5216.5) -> 1.0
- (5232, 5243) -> -0.1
